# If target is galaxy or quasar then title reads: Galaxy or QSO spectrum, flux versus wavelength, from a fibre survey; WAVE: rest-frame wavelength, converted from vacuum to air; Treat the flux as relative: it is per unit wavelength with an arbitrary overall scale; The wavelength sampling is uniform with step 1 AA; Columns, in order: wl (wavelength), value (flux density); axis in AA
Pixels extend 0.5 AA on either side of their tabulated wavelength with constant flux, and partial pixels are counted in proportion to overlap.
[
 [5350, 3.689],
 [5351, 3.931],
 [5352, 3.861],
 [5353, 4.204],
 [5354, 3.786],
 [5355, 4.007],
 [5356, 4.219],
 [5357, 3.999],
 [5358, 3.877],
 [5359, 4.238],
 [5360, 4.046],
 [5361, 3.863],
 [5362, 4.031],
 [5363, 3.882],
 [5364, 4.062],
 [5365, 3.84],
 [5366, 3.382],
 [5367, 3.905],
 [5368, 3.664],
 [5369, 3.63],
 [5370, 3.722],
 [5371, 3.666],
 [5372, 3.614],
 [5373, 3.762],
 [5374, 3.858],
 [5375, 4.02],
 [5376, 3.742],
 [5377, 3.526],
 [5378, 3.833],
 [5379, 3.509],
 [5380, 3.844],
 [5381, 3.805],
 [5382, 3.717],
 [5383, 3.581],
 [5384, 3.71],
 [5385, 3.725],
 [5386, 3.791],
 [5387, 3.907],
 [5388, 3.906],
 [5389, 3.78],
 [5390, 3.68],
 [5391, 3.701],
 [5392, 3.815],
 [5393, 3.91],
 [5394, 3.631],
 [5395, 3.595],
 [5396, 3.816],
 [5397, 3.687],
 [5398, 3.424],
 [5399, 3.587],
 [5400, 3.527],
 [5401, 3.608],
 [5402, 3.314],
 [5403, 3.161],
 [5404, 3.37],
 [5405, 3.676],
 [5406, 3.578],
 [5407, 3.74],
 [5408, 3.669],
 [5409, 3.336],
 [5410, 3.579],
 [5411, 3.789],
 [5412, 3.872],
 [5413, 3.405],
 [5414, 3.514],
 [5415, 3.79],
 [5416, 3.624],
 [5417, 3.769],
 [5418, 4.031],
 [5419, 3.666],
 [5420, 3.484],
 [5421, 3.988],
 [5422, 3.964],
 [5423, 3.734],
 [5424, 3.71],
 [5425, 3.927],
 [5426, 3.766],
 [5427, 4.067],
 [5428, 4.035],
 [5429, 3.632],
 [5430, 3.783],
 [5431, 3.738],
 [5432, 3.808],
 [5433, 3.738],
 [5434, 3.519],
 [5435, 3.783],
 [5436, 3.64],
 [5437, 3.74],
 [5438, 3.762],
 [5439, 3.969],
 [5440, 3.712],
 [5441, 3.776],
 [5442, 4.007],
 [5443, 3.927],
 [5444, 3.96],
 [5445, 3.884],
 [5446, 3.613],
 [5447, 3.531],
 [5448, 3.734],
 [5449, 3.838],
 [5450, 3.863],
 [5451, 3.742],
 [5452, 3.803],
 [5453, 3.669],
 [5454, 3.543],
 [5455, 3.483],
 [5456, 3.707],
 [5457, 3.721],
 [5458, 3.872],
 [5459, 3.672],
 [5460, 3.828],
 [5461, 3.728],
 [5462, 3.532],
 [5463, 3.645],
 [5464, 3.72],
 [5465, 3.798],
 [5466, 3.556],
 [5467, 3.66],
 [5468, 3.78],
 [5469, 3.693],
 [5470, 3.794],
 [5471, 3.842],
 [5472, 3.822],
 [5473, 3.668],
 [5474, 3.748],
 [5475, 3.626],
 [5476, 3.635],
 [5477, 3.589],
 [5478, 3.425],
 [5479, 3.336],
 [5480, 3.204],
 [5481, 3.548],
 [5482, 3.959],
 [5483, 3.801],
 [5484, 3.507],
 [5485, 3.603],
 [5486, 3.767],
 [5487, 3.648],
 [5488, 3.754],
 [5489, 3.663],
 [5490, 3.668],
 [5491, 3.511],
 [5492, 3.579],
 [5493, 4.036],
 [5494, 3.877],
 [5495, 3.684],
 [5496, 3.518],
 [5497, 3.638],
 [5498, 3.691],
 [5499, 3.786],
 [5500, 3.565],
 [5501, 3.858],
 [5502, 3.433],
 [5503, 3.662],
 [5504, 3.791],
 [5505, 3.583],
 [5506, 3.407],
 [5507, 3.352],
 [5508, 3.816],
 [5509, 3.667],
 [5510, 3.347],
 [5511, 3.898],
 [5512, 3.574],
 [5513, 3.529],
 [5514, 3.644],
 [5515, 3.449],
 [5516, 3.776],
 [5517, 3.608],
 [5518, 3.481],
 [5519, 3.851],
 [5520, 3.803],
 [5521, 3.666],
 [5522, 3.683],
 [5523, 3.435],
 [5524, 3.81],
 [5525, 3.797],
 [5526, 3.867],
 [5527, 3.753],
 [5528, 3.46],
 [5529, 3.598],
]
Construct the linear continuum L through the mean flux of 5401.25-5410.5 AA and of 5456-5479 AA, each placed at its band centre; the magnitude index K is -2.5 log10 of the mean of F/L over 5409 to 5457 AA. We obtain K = -0.05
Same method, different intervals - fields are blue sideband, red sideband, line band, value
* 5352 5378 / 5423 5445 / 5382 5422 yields 0.049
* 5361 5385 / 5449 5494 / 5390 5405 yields 0.044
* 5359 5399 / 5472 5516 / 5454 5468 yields -0.004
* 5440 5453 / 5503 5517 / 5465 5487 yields 0.017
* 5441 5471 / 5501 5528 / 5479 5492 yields 0.020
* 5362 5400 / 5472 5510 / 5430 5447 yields -0.027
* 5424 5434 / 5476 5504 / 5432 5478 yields 0.003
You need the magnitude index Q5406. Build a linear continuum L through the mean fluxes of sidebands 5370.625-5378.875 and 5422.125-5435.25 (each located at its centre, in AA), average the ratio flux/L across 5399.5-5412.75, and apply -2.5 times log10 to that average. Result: 0.07 mag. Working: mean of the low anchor 3.74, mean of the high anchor 3.79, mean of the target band 3.55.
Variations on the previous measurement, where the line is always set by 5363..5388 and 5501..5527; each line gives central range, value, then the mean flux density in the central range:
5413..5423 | -0.007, 3.74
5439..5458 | -0.019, 3.76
